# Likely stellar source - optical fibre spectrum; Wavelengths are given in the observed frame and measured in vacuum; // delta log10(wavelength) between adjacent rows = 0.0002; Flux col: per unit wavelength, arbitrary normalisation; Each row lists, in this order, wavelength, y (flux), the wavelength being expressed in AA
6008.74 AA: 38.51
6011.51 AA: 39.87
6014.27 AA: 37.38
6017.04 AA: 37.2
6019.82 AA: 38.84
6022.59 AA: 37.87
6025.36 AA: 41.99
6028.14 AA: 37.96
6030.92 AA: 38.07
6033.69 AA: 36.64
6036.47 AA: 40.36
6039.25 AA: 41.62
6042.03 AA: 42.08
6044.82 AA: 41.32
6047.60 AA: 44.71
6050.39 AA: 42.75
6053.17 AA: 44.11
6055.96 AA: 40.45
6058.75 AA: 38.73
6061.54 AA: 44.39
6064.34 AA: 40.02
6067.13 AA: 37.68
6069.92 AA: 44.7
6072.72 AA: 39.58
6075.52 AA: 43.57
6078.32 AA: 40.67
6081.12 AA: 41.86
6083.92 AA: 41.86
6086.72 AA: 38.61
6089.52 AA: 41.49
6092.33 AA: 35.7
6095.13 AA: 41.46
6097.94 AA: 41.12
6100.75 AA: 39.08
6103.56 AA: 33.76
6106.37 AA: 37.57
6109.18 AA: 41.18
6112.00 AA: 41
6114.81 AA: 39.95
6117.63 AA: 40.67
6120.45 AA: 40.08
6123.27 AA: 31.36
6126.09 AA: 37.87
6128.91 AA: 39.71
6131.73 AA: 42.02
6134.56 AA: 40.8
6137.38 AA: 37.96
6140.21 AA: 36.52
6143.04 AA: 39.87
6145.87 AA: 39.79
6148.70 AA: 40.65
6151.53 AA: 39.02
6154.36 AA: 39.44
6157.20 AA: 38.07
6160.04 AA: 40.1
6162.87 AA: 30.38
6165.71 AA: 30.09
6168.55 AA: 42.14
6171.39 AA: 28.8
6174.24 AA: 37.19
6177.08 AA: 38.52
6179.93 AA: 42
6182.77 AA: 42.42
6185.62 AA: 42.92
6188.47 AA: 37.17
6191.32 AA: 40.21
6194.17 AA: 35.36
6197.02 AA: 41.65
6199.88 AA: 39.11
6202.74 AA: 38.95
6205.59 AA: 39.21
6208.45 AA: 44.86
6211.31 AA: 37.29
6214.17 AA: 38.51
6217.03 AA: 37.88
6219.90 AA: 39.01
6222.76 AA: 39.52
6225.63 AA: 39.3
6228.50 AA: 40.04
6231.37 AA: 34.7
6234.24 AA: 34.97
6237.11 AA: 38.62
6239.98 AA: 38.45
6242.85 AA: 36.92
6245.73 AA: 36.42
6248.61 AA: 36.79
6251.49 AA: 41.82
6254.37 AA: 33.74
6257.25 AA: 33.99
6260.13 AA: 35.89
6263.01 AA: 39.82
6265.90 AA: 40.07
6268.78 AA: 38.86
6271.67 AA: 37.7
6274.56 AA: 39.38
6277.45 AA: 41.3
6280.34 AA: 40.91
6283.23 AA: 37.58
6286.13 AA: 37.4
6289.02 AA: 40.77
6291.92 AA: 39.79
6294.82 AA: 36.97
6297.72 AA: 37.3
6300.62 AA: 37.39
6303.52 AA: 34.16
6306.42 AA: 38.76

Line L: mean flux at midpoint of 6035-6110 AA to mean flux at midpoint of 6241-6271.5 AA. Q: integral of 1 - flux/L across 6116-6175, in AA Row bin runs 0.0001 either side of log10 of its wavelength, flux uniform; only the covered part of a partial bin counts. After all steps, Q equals 2.5 AA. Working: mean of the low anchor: 40.7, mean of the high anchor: 37.5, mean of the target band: 37.7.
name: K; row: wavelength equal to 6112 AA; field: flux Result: 41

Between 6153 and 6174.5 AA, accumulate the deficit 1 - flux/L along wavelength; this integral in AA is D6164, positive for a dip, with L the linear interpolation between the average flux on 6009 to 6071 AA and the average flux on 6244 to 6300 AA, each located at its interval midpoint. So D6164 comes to 1.9 AA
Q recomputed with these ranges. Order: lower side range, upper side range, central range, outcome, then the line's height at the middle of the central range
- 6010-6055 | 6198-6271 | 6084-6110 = 0.37 AA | 39.5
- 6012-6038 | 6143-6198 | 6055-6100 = -2.67 AA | 38.4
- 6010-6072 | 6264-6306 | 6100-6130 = 1.11 AA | 39.8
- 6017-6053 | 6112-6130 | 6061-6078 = -0.80 AA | 39.6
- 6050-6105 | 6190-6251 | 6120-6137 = 0.55 AA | 39.8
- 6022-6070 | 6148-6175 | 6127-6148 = -1.21 AA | 37.4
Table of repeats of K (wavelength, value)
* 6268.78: 38.86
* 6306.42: 38.76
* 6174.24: 37.19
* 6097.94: 41.12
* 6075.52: 43.57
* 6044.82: 41.32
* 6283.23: 37.58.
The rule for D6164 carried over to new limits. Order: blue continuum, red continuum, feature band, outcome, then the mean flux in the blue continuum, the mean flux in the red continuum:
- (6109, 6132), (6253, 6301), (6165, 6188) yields 0.3 AA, 39.1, 38.2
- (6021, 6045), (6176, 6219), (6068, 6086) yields -0.9 AA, 39.7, 39.7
